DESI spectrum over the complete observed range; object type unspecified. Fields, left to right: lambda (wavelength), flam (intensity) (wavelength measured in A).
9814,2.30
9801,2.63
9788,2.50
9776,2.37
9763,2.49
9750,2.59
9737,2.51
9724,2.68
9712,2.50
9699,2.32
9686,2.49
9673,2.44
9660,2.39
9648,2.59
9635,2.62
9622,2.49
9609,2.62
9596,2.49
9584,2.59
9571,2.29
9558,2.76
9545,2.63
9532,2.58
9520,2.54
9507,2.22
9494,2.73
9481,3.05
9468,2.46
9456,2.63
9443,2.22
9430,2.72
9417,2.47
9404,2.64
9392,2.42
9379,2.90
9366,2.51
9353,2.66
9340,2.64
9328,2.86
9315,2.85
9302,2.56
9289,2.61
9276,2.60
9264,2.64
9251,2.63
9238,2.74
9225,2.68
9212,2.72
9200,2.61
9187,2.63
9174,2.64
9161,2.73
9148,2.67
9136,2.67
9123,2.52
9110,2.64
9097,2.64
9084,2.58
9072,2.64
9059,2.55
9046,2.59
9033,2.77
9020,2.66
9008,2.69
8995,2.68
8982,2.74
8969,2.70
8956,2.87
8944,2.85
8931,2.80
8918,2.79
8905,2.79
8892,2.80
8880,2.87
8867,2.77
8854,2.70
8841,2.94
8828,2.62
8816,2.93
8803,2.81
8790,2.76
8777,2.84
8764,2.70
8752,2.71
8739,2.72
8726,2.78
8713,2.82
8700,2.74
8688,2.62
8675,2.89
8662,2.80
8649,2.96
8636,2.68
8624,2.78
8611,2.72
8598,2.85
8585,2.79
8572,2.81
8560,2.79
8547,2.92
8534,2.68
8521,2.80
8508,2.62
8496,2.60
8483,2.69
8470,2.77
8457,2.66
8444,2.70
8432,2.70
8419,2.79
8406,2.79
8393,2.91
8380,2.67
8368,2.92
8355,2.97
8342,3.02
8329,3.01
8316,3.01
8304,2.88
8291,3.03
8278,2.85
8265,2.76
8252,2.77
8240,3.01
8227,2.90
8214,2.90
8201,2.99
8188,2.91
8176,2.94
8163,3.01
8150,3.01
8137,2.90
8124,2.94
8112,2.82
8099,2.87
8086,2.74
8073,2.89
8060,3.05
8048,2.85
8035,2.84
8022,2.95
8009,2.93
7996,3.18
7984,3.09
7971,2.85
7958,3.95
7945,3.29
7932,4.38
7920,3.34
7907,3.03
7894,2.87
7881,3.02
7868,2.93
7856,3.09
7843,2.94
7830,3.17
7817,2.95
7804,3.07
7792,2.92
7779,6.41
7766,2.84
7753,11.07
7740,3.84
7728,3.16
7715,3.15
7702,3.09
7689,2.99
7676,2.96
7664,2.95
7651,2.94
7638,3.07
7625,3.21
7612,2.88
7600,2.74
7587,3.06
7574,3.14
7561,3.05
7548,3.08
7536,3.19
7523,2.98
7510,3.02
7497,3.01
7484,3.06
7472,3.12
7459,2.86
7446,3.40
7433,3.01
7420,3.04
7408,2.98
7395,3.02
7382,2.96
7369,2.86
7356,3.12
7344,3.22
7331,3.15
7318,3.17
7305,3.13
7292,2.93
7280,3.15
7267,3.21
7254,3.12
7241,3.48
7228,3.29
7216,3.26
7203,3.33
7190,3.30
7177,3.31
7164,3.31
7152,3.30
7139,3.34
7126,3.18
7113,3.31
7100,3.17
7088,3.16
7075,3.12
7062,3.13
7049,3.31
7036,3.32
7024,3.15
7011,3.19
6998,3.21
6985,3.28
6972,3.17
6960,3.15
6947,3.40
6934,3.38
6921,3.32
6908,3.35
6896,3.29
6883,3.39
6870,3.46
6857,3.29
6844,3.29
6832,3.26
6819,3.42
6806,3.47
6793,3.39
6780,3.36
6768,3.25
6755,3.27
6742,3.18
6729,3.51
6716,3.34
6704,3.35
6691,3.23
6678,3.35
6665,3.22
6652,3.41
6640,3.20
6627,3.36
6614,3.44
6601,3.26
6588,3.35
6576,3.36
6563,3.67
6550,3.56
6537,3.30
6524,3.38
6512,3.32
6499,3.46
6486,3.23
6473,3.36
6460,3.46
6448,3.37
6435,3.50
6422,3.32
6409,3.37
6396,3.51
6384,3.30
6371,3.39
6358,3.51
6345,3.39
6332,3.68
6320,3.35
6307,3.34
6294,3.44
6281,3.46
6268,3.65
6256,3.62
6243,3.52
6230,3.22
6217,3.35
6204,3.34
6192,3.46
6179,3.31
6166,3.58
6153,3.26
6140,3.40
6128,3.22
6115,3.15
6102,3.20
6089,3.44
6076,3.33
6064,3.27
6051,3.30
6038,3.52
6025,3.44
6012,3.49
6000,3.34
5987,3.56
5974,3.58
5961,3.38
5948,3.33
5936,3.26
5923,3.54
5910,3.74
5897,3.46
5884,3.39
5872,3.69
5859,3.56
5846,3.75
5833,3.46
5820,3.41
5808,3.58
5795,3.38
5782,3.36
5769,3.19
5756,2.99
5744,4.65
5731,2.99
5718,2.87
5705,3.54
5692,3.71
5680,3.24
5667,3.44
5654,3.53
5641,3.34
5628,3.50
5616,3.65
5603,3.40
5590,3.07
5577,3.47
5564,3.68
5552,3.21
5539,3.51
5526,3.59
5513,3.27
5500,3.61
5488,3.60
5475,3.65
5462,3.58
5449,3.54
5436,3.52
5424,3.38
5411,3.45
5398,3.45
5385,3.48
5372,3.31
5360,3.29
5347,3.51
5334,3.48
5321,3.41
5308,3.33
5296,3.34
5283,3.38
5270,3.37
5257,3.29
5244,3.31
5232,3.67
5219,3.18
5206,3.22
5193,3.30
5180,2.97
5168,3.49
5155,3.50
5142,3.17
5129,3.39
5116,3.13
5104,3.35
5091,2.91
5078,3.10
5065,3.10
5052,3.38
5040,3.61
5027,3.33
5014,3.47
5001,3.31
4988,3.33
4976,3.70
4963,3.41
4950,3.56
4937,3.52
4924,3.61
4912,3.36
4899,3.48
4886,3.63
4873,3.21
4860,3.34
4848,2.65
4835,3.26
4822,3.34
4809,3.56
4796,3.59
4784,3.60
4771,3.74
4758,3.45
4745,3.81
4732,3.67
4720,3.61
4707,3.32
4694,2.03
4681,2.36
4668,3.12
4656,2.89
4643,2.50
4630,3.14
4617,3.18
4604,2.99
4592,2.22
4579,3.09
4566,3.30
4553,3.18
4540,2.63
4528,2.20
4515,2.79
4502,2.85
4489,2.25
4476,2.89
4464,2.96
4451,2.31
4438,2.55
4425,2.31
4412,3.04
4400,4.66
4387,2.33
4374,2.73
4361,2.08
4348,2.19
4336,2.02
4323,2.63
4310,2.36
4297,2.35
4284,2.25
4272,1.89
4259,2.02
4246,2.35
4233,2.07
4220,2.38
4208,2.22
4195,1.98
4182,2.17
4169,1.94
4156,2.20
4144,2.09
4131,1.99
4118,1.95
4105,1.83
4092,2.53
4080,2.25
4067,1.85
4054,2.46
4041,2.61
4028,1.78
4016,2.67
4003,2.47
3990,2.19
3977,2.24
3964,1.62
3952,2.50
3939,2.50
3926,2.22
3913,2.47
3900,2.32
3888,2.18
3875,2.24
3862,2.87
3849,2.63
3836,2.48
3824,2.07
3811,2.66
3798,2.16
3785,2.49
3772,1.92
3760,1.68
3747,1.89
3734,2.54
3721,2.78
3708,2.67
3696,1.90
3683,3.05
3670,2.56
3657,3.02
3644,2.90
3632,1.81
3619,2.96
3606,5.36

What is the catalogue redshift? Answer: 0.18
